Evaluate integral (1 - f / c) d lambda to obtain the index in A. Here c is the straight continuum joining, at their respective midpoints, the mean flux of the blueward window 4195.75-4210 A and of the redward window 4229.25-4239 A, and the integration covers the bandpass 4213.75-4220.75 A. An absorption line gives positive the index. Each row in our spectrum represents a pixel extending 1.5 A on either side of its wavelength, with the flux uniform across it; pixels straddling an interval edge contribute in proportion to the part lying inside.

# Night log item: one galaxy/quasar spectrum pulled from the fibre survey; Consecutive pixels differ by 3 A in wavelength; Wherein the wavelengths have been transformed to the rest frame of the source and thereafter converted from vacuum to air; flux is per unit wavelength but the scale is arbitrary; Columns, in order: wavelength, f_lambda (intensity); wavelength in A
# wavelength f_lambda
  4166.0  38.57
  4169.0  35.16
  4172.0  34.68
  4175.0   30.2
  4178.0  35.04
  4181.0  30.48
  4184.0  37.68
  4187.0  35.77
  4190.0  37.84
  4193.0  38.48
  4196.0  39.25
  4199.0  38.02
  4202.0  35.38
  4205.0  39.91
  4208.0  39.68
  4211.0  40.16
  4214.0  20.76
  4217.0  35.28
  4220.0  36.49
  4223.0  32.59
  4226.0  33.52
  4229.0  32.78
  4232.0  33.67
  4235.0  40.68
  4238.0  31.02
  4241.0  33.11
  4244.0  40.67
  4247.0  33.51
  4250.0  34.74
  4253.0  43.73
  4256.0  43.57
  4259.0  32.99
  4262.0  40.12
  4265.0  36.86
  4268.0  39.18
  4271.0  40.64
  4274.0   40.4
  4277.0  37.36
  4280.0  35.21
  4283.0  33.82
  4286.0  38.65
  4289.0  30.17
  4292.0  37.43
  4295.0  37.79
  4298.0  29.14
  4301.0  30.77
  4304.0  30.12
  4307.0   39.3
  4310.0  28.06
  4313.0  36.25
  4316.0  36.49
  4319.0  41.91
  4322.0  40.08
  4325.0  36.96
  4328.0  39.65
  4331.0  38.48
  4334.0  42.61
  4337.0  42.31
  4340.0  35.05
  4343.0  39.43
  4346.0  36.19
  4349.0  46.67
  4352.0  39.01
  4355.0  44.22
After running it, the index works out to 0.9 A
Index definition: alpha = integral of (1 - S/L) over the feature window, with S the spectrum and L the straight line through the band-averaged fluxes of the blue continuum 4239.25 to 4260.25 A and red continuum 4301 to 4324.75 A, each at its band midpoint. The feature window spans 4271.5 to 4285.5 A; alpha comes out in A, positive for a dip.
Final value -0.2 A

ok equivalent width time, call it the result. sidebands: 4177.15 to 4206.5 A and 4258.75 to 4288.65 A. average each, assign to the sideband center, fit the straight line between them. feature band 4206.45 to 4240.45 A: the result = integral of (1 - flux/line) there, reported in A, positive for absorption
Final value 2.6 A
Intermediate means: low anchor 36.8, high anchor 37.4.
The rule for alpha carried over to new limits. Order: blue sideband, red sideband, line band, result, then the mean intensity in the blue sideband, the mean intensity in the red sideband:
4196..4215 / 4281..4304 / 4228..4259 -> -1.3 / 36.3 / 33.7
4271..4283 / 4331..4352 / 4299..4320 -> 2.4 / 37.5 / 40.1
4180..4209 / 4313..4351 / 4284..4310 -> 3.4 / 37.3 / 39.5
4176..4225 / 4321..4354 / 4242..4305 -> 2.1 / 35.7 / 39.7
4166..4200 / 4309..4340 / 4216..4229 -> 0.8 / 35.8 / 38.3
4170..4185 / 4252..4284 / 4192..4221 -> -1.0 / 33.5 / 38.5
